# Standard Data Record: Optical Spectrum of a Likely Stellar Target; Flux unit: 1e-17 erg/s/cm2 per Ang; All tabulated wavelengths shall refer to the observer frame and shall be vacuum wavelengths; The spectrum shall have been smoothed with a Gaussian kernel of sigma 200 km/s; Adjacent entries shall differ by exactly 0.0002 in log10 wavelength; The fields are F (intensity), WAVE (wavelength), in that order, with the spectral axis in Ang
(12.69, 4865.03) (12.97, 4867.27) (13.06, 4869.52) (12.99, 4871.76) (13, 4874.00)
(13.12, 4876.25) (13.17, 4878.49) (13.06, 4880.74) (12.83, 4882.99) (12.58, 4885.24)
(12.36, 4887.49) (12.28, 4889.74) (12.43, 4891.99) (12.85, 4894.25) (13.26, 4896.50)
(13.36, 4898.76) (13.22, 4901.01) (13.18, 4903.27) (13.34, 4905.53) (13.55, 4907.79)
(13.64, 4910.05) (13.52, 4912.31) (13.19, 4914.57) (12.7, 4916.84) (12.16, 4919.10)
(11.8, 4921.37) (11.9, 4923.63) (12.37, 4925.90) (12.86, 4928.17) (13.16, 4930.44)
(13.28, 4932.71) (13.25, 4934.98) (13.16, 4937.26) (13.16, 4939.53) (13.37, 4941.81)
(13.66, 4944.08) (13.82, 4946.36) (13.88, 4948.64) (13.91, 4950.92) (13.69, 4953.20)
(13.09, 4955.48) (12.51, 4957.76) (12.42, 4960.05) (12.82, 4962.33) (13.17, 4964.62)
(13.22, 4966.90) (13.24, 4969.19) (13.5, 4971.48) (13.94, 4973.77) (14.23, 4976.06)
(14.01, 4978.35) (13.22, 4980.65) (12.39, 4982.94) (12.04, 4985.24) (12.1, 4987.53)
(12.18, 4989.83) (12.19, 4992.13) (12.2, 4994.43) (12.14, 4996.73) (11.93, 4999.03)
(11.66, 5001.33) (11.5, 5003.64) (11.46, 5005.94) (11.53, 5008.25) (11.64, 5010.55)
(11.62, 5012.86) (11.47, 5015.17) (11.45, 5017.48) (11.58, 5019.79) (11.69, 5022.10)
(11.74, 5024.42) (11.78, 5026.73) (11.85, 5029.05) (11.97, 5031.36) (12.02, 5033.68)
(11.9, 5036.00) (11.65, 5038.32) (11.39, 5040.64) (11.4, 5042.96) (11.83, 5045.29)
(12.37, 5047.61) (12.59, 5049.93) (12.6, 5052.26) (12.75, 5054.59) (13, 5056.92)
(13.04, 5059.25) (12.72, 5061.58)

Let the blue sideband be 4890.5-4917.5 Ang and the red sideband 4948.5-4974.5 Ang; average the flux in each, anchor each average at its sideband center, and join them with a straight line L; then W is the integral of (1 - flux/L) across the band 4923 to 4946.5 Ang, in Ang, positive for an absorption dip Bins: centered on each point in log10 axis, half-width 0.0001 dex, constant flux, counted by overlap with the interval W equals 0.2 Ang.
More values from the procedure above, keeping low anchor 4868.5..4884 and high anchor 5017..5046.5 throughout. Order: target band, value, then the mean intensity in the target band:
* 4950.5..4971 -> -1.30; 13.1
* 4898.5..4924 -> -0.48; 13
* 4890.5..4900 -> -0.06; 13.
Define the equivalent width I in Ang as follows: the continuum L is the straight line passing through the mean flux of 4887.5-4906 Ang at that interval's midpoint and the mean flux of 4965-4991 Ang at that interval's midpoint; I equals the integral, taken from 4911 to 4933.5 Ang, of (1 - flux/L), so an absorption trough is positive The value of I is 0.51 Ang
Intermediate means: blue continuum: 12.9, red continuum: 13.1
